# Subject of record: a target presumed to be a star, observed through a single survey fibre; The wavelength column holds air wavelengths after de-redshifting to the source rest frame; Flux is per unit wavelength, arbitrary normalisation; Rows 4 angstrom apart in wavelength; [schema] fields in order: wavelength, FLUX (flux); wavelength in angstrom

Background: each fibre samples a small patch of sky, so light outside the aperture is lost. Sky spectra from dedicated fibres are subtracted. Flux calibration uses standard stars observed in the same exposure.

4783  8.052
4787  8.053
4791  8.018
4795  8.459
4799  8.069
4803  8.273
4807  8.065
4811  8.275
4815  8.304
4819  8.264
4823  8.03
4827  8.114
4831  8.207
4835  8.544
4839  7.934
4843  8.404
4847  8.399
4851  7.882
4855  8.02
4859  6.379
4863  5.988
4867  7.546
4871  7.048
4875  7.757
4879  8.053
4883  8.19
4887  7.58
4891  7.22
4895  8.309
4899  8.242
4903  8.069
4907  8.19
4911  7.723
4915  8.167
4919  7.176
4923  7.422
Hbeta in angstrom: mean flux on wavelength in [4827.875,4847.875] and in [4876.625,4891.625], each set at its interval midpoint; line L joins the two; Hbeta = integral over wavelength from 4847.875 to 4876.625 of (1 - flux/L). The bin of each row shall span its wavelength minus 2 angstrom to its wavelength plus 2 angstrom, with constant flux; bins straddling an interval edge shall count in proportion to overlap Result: 2.7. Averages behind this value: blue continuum 8.28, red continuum 7.81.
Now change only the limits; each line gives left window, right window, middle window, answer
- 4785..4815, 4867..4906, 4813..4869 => 1.1 angstrom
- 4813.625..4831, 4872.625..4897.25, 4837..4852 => -0.2 angstrom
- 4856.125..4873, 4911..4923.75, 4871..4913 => -3.8 angstrom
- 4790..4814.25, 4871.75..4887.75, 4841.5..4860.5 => 0.3 angstrom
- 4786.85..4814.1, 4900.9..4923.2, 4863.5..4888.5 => 1.1 angstrom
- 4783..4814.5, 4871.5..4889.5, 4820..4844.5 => -0.6 angstrom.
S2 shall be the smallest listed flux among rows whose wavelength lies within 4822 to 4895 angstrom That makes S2 5.988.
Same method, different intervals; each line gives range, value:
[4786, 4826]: 8.018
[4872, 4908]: 7.22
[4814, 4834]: 8.03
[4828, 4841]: 7.934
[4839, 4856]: 7.882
